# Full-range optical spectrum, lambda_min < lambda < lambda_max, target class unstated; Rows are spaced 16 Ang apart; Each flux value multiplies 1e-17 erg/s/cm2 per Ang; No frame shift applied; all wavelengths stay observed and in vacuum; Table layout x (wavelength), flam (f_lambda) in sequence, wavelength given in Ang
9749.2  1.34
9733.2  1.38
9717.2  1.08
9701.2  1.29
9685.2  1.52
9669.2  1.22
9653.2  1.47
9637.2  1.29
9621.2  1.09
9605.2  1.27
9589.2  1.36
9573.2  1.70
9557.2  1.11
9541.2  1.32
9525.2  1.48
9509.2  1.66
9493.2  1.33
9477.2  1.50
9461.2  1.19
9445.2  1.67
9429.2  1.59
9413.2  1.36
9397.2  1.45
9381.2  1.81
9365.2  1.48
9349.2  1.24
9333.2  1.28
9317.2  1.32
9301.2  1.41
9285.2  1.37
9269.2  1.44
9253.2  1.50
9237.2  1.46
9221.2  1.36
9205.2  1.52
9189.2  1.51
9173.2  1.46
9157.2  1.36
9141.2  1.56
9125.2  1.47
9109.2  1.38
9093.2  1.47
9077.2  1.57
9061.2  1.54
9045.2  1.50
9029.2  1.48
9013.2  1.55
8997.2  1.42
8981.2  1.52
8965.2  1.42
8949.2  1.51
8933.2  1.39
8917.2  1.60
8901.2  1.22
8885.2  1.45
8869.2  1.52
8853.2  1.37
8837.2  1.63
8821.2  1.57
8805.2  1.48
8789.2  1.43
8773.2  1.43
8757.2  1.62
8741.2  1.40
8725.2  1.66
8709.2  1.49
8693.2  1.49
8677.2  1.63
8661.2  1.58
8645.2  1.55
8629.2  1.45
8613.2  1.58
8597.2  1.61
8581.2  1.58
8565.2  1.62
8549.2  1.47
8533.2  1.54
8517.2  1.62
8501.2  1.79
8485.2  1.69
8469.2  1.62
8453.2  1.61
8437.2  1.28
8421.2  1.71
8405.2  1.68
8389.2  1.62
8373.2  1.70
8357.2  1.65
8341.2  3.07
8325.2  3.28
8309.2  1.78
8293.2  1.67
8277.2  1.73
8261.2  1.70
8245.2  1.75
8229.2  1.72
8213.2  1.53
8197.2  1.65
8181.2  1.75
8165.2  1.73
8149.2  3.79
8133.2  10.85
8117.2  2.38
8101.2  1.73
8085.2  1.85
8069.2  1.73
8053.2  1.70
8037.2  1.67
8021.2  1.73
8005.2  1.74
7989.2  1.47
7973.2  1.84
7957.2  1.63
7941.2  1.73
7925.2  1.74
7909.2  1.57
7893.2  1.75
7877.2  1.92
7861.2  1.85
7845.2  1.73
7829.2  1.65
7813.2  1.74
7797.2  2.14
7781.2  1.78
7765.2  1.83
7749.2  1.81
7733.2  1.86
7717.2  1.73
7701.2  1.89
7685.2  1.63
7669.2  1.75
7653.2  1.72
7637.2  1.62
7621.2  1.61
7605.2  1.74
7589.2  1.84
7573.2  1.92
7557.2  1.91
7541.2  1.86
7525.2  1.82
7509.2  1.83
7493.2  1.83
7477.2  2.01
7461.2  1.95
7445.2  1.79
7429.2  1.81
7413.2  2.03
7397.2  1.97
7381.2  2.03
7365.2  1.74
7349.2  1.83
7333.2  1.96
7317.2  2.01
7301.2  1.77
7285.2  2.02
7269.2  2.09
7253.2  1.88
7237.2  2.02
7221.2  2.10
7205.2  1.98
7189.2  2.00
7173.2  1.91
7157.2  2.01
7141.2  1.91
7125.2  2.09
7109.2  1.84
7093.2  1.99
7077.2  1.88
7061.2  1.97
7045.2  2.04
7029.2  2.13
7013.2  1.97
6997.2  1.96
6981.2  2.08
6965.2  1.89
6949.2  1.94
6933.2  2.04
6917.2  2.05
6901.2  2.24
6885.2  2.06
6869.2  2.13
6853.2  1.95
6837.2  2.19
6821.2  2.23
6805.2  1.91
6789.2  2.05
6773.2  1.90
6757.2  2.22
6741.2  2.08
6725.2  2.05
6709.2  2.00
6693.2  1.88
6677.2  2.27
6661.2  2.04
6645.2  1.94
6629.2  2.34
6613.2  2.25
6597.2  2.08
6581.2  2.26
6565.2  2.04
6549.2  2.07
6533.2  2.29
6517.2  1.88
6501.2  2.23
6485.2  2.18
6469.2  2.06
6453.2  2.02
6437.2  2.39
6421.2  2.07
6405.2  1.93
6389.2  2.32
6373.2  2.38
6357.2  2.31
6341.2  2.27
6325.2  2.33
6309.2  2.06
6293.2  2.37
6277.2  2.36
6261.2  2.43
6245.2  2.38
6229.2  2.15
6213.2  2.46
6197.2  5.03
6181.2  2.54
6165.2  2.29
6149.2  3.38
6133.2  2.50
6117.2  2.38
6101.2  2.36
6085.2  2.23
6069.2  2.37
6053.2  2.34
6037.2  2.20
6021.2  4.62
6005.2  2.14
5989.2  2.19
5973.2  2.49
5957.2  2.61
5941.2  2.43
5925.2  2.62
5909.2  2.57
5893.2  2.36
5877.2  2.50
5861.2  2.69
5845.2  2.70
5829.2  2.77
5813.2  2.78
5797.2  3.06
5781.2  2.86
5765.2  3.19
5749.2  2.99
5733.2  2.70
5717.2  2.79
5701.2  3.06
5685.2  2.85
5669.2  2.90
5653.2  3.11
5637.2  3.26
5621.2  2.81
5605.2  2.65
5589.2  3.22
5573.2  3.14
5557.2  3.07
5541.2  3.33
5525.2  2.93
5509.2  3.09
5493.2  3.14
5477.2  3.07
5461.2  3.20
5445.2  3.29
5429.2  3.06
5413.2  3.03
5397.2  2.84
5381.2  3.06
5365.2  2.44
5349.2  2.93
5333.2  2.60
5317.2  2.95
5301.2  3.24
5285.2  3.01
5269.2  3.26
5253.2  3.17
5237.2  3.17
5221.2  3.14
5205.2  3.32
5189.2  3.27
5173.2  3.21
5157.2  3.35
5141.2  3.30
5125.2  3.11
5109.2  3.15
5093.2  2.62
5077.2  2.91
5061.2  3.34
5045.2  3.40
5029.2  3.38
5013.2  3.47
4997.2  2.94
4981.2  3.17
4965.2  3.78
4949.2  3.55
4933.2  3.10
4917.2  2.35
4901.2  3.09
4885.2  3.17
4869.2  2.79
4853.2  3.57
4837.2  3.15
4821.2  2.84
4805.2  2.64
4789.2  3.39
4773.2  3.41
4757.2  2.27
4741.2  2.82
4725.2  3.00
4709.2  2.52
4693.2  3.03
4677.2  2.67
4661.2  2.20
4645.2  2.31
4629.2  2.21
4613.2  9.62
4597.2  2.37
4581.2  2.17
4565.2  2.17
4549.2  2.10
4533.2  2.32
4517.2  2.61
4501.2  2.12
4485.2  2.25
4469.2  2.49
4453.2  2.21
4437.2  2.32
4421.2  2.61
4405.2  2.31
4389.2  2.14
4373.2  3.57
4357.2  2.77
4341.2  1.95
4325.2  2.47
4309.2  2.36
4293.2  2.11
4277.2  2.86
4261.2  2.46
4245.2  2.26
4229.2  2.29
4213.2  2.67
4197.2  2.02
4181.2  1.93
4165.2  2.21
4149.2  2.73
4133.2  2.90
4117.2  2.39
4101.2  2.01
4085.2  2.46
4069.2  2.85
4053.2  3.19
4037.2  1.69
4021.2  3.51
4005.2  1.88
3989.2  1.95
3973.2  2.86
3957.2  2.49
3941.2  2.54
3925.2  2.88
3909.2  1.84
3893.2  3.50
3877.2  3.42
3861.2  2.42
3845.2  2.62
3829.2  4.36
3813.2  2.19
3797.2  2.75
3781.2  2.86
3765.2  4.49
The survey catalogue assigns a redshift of 0.238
